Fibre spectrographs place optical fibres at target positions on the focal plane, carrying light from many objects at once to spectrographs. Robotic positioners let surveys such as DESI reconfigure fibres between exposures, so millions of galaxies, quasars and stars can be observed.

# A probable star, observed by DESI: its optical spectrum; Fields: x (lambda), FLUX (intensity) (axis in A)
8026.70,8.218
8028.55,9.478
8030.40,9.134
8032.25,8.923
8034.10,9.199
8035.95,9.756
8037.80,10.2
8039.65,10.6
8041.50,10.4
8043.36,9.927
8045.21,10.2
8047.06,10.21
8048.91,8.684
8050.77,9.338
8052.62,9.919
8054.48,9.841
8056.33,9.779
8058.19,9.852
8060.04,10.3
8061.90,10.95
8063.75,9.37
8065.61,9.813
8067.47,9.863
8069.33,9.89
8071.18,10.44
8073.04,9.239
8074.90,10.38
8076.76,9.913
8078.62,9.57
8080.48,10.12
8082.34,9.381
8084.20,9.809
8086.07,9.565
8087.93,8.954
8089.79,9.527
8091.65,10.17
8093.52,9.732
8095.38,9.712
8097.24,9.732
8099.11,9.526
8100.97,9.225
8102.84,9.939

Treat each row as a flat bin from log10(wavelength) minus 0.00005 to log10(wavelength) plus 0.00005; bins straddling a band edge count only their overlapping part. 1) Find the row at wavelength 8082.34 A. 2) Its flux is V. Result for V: 9.381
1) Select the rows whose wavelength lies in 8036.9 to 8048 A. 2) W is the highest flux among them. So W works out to 10.6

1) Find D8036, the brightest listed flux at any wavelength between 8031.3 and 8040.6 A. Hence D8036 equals 10.6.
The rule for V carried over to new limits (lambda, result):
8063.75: 9.37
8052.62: 9.919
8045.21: 10.2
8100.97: 9.225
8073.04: 9.239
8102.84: 9.939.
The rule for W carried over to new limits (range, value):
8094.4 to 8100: 9.732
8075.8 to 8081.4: 10.12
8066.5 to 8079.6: 10.44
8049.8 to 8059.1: 9.919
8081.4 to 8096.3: 10.17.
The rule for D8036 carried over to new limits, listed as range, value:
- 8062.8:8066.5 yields 9.813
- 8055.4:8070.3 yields 10.95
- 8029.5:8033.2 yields 9.134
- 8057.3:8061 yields 10.3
